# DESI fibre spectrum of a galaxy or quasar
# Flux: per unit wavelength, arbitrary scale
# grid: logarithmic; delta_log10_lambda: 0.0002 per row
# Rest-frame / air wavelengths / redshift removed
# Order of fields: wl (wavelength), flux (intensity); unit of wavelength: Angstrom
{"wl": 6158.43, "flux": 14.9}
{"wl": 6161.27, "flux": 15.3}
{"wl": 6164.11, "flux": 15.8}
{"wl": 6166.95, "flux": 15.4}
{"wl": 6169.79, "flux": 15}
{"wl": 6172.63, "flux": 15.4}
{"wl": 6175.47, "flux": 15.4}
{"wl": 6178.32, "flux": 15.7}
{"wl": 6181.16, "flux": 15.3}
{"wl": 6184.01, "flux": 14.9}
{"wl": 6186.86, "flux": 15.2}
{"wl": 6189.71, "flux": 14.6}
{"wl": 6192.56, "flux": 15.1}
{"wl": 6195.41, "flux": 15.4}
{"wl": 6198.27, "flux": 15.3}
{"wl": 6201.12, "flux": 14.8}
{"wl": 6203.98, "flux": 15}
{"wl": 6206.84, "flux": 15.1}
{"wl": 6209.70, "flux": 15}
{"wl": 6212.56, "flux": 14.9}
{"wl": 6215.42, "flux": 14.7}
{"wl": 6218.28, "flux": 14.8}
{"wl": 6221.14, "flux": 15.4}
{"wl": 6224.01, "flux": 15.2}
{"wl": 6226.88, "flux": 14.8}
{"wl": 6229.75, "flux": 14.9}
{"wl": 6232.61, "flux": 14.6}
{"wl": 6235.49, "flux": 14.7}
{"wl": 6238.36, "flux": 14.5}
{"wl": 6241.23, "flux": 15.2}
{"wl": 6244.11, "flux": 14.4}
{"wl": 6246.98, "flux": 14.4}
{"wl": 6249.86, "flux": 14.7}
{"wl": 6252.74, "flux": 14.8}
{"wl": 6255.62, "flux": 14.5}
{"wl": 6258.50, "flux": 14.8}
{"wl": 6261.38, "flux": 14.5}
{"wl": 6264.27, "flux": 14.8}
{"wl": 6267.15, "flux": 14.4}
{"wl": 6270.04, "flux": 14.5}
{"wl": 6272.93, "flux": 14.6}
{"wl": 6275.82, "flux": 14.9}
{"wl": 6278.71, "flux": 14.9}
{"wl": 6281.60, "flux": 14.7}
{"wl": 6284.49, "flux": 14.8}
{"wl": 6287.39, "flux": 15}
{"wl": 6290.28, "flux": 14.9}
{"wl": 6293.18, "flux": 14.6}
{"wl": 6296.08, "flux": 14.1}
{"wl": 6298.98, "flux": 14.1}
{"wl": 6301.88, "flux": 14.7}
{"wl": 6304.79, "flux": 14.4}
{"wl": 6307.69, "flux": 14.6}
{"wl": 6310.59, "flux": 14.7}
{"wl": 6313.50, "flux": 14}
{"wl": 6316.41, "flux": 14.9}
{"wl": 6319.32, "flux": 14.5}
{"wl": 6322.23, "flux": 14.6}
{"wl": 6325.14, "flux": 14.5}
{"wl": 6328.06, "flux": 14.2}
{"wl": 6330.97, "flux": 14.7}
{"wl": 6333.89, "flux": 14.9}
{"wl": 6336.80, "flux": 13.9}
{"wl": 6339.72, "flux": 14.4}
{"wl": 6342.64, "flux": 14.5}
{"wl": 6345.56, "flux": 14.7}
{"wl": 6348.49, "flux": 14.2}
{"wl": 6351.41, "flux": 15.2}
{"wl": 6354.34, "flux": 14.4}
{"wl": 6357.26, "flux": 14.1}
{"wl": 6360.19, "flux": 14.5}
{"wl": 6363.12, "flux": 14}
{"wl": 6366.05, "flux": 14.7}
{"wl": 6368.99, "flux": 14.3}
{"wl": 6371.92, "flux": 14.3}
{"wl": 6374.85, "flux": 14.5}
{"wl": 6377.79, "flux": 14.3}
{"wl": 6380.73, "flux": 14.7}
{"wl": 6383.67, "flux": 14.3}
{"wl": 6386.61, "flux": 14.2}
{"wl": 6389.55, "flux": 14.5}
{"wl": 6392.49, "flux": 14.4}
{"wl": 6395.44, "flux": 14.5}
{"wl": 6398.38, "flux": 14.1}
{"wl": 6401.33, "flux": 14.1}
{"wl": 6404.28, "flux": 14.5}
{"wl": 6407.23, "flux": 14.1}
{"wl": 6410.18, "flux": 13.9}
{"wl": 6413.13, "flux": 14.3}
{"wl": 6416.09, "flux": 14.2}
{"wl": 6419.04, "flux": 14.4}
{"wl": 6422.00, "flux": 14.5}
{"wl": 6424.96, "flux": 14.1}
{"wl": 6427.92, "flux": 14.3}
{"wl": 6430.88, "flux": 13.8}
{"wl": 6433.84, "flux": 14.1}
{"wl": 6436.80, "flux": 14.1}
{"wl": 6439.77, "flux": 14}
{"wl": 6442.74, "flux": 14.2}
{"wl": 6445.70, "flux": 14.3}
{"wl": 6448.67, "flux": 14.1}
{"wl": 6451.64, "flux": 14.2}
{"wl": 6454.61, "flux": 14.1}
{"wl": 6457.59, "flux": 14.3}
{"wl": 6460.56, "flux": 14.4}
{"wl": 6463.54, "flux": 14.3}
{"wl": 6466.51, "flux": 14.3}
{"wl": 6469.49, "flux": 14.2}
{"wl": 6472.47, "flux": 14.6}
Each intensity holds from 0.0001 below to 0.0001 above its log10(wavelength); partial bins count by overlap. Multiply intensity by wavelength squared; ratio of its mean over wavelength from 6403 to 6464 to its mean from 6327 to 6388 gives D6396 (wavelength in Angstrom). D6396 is 1.0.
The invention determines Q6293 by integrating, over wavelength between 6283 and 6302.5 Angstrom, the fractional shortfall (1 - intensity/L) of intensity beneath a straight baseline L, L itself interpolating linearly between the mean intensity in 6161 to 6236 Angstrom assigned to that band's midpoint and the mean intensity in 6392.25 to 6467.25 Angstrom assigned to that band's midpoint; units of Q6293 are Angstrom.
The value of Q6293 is 0.2 Angstrom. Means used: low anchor 15.1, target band 14.6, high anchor 14.2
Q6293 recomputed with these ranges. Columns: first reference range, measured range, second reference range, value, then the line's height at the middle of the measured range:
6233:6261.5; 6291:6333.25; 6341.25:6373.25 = 0.13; 14.5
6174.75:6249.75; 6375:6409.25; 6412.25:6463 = 0.04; 14.4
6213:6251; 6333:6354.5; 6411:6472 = -0.05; 14.5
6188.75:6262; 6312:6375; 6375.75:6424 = 0.14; 14.5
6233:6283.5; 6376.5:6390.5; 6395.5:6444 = -0.11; 14.3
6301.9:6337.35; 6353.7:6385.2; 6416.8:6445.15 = -0.02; 14.4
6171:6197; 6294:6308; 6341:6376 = 0.32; 14.7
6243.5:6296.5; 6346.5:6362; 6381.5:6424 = -0.05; 14.4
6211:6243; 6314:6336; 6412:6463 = -0.01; 14.6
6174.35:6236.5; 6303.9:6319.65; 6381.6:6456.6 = 0.11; 14.6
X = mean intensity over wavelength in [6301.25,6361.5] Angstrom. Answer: 14.5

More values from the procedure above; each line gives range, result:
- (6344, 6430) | 14.4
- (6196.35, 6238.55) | 14.9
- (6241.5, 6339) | 14.6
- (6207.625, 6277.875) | 14.8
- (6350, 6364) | 14.5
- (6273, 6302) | 14.7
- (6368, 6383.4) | 14.4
